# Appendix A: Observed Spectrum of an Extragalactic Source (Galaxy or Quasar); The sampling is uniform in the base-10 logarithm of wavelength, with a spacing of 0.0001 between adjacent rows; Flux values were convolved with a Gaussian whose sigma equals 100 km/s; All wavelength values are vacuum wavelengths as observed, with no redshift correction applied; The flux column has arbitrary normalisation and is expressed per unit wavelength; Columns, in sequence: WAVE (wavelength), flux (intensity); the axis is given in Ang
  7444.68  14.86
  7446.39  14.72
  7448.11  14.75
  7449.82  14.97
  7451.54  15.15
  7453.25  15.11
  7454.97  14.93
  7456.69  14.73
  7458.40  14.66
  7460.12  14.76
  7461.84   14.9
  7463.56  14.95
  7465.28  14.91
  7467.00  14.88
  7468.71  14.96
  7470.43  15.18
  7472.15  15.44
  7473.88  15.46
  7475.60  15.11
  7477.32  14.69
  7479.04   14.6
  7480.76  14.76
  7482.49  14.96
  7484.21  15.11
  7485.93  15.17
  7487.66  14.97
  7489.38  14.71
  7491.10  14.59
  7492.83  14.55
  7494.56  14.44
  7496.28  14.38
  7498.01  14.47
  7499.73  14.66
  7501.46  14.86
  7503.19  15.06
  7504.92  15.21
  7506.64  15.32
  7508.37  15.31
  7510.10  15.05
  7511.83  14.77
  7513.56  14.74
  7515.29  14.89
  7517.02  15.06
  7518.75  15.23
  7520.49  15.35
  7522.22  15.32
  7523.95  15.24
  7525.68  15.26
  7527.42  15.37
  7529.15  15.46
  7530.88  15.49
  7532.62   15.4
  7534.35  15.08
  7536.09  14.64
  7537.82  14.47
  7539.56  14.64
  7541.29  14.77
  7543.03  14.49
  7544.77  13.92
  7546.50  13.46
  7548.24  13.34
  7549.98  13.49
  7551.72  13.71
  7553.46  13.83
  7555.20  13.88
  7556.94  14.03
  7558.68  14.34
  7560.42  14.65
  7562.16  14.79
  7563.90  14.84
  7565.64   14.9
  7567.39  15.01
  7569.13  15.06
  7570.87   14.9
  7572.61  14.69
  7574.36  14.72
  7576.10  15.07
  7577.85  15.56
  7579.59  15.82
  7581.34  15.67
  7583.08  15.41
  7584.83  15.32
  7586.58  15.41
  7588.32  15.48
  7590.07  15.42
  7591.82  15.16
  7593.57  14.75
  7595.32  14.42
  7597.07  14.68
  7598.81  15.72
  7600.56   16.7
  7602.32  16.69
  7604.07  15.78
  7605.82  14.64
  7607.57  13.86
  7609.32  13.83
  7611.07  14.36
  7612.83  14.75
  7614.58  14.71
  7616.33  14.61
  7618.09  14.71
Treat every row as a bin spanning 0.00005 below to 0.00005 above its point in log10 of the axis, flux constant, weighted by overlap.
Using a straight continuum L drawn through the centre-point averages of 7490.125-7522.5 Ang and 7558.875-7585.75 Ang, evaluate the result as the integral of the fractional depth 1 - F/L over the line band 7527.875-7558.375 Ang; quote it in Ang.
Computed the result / 1.3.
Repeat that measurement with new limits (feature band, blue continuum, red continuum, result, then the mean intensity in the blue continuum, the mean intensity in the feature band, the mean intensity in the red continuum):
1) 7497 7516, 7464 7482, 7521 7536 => 0.3 Ang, 15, 14.9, 15.3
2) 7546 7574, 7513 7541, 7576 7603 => 1.8 Ang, 15.1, 14.3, 15.5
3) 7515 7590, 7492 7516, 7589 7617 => 0.5 Ang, 14.8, 14.8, 15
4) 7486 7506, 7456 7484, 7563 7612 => 0.3 Ang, 14.9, 14.7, 15.1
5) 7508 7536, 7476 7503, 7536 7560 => -1.6 Ang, 14.7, 15.2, 14.1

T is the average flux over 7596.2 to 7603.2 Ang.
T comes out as 15.9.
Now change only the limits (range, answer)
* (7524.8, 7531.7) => 15.4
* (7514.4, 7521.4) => 15.1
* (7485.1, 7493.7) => 14.8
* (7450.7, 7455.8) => 15.1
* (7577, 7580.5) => 15.7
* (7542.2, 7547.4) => 14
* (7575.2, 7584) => 15.5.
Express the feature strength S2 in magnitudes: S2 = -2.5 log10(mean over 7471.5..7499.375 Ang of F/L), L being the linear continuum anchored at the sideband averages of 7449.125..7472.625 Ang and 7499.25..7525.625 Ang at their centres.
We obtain 0.01 mag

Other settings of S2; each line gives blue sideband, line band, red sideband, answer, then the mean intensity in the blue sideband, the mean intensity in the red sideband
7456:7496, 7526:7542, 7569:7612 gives -0.001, 14.9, 15.2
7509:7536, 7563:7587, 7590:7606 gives 0.013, 15.2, 15.4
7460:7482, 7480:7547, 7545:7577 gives -0.016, 15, 14.4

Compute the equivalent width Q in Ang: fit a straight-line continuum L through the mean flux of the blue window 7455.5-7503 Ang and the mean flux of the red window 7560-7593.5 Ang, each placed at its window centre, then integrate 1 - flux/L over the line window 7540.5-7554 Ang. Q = 1.1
